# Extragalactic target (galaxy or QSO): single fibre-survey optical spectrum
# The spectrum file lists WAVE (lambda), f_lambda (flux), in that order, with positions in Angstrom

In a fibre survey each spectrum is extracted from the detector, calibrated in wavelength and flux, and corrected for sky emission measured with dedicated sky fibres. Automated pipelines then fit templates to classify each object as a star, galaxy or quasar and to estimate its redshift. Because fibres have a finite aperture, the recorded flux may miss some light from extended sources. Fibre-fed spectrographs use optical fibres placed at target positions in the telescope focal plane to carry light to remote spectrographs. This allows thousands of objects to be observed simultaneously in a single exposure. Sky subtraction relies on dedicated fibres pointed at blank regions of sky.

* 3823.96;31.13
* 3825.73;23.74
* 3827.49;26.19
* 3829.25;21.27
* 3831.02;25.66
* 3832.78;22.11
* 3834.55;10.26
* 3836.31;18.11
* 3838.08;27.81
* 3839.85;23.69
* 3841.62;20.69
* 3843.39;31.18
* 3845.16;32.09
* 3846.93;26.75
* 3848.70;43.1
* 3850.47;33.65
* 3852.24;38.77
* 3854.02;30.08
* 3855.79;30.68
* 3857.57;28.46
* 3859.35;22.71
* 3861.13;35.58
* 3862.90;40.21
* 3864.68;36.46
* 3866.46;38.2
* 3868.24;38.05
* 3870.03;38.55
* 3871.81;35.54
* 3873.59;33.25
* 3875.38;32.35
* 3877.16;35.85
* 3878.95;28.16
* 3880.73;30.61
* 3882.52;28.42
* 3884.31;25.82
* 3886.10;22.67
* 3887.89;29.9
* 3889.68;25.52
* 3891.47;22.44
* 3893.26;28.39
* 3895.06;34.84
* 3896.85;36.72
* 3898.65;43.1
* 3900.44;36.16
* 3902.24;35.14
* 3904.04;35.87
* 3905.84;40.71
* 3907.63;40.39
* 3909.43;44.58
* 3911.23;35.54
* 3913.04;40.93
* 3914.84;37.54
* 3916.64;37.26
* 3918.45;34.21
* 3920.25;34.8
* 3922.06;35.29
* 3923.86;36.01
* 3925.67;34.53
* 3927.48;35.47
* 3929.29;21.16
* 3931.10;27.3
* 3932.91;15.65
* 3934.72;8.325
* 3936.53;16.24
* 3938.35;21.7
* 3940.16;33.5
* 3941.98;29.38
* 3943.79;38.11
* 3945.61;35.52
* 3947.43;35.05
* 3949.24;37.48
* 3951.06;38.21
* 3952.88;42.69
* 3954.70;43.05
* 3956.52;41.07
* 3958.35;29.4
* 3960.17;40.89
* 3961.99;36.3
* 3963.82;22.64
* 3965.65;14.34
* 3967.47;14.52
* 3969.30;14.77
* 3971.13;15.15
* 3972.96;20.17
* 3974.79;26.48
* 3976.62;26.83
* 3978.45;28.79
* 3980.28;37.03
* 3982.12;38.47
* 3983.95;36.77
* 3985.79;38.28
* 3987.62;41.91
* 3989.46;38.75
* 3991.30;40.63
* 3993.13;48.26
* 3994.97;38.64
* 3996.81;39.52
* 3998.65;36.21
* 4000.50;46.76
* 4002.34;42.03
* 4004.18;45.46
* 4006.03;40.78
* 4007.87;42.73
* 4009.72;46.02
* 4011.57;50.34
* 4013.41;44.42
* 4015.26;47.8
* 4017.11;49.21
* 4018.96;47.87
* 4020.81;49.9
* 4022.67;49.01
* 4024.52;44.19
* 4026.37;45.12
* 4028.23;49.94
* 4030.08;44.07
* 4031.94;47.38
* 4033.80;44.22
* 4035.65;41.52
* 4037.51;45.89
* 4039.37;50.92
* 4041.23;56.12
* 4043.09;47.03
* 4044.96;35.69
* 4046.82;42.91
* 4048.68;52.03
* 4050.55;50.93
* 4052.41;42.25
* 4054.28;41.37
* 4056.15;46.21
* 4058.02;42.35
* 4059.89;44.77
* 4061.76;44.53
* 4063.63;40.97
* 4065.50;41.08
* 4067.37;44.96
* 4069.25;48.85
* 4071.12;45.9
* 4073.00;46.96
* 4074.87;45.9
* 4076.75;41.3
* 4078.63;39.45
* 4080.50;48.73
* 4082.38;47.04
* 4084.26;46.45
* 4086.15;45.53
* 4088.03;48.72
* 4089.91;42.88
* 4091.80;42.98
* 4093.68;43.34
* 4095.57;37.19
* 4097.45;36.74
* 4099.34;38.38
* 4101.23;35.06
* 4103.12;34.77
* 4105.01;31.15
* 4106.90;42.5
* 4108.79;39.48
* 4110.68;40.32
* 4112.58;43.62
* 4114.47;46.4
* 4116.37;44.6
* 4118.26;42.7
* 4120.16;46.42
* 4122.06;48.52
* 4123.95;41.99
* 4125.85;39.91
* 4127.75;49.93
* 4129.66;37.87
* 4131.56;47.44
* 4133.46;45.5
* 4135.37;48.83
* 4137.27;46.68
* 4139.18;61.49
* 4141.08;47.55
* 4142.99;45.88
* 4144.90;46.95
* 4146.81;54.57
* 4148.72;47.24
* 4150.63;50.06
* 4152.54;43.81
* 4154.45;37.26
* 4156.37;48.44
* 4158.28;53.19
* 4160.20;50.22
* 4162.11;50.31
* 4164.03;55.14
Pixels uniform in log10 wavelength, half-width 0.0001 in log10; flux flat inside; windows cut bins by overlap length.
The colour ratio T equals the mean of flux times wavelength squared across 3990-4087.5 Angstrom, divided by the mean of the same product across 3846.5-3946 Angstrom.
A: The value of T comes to 1.5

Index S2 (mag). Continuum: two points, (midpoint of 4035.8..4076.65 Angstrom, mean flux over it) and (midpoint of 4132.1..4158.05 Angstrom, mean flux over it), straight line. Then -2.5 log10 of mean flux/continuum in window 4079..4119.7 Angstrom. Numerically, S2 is 0.12 mag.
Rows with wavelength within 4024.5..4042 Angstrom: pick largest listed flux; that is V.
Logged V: 56.12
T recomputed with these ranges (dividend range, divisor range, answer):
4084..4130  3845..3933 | 1.39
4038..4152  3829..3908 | 1.61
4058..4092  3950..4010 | 1.35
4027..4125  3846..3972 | 1.49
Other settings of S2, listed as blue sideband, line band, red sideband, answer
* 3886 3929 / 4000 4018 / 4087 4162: -0.16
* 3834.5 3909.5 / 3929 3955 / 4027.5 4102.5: 0.24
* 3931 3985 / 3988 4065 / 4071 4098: -0.21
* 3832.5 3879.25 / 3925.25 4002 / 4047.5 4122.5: 0.17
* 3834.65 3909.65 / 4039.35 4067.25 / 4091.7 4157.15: -0.12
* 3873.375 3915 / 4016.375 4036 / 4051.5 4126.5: -0.17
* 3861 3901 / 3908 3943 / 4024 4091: 0.17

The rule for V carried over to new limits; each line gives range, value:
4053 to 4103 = 48.85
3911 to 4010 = 48.26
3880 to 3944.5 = 44.58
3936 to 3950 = 38.11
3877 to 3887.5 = 35.85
